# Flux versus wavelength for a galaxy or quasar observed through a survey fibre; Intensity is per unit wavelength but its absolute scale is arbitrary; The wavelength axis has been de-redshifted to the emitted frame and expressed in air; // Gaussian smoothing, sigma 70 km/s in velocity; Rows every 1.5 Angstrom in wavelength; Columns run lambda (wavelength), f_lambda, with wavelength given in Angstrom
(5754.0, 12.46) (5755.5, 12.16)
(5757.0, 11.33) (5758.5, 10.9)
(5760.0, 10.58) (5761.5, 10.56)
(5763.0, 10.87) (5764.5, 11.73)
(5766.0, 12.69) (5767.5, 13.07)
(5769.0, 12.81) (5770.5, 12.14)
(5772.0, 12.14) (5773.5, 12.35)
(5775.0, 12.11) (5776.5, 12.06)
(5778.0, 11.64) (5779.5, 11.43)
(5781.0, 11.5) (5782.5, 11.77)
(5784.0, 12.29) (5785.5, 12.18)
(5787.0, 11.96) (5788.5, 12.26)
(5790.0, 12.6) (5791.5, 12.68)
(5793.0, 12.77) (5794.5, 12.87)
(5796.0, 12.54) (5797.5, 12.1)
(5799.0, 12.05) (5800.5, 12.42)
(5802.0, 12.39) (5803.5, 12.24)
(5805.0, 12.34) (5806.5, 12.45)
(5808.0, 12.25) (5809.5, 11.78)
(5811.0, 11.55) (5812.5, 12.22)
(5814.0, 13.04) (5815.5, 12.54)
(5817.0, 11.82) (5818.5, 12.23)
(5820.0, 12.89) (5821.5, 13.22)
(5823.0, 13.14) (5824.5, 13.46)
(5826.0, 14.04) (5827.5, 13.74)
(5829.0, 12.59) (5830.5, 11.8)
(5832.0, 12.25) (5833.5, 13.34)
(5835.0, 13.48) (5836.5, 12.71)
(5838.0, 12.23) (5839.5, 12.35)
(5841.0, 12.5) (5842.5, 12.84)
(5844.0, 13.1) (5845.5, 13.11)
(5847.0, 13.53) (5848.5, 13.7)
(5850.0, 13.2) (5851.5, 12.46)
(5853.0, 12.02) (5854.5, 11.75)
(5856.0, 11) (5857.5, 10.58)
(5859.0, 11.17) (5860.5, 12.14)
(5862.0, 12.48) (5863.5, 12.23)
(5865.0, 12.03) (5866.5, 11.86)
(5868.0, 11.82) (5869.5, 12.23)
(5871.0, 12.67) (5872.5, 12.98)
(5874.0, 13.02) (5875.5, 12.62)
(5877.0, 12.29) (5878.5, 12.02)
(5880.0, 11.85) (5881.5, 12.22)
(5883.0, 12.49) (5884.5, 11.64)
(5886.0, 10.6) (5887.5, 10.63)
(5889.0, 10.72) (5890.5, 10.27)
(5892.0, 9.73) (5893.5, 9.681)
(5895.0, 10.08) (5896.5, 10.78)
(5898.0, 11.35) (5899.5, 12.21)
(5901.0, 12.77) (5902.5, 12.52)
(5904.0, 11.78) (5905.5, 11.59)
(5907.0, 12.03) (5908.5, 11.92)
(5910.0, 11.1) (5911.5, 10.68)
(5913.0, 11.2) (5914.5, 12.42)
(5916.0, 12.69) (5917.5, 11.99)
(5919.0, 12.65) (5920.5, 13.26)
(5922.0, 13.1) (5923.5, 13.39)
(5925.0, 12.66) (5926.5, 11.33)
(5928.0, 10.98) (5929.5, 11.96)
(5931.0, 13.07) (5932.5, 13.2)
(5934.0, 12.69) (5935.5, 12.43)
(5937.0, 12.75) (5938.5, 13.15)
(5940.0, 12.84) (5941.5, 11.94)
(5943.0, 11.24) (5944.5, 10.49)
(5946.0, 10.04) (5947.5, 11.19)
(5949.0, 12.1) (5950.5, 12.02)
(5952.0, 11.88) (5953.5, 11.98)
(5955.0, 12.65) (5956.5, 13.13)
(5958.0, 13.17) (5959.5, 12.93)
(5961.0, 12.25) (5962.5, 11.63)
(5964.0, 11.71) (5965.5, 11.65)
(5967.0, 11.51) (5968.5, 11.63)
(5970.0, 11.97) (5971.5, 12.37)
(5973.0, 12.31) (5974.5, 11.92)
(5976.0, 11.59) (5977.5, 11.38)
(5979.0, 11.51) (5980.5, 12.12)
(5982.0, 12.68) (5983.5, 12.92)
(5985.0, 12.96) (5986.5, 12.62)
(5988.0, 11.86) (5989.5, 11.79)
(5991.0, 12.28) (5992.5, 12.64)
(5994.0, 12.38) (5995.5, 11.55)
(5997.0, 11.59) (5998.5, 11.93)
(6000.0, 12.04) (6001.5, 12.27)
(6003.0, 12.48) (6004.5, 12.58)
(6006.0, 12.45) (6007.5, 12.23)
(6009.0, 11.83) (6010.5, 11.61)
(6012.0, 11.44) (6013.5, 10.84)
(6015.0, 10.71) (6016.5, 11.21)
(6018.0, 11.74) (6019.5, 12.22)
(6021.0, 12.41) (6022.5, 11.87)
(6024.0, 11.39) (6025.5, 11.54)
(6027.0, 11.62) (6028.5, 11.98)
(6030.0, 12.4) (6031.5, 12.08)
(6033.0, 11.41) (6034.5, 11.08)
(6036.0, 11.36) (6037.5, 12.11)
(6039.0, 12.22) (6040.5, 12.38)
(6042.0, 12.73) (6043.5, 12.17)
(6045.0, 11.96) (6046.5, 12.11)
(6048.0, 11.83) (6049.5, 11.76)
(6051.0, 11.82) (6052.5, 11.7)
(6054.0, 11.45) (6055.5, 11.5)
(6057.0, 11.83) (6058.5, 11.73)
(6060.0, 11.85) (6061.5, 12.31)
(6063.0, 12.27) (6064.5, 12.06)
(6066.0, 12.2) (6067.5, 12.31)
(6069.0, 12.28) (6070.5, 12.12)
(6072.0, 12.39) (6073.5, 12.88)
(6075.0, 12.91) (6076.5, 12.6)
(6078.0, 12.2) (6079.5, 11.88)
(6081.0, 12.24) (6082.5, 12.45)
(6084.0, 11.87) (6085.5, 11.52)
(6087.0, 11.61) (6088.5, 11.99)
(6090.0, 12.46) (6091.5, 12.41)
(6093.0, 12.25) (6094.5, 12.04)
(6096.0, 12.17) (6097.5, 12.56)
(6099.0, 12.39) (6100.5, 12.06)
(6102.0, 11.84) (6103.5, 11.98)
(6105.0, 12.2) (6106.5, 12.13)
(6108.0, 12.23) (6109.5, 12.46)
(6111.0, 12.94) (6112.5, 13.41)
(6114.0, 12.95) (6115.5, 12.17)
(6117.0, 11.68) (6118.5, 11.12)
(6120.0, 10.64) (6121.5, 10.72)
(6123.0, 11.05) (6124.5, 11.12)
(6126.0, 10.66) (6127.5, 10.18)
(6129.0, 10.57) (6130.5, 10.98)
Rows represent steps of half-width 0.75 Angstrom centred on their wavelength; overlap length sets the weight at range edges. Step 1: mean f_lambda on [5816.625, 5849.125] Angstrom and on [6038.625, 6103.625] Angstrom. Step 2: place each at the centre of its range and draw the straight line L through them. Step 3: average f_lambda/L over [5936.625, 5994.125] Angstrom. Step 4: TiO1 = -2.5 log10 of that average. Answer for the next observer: 0.04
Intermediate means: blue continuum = 12.9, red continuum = 12.1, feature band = 12.1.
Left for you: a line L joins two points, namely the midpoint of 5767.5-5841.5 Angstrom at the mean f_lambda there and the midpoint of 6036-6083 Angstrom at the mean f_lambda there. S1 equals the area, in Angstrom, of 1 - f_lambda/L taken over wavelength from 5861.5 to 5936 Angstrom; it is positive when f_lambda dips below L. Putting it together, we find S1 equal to 2.47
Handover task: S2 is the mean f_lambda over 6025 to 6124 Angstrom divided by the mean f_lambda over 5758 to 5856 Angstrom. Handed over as 1.0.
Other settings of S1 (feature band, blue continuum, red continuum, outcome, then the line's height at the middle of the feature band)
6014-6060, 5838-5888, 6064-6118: 1.70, 12.3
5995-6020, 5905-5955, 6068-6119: 0.72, 12.2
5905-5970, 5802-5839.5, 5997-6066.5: 0.62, 12.2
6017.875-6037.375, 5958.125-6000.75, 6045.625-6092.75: 0.47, 12.1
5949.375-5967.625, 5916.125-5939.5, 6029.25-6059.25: 0.27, 12.4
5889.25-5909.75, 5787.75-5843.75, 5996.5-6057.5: 1.72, 12.3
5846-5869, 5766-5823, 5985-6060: 0.10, 12.2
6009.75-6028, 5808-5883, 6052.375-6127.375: 0.90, 12.2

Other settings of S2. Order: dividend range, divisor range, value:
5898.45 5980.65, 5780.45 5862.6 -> 0.97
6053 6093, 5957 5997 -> 1.00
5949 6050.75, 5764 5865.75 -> 0.97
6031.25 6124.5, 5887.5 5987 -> 1.01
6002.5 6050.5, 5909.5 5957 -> 0.98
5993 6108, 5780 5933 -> 0.98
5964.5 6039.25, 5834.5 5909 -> 1.00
